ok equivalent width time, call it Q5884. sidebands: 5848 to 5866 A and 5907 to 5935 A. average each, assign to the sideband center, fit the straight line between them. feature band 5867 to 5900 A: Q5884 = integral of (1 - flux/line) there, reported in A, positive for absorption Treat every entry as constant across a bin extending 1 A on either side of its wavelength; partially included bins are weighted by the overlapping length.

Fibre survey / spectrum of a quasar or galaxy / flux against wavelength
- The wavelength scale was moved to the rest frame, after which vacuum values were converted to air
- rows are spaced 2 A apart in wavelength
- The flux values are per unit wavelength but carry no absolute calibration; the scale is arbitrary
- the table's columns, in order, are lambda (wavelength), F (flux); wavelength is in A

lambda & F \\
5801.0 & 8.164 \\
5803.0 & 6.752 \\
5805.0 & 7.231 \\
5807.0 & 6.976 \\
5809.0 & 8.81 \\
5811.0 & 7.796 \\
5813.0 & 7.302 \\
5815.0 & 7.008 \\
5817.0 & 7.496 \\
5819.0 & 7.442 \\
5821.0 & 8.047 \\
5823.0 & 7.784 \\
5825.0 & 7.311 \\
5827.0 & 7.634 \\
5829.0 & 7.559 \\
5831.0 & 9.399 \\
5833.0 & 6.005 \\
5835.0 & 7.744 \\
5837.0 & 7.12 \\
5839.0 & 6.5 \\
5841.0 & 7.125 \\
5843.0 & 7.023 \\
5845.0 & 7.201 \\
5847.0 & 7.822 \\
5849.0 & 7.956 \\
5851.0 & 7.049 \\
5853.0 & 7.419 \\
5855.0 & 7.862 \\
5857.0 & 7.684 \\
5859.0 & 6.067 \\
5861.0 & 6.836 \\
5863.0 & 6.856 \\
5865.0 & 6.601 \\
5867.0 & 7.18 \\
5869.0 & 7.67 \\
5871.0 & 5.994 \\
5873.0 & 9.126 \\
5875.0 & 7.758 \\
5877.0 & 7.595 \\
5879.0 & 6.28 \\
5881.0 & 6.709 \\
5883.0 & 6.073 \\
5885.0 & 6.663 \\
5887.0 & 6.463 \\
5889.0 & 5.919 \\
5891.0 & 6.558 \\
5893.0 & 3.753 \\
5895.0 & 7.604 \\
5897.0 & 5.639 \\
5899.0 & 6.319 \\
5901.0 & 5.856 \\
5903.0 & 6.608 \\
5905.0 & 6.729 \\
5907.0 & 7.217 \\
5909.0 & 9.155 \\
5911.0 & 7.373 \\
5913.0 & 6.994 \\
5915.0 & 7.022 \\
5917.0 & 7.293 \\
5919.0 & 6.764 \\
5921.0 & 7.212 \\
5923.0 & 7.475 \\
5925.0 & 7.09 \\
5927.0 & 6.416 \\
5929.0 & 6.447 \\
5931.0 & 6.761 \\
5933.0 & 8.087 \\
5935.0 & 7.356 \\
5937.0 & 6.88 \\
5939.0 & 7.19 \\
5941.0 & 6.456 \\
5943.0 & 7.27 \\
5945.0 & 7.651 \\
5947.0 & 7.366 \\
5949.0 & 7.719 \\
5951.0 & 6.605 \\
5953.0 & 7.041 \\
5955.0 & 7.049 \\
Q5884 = 2.5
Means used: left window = 7.15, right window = 7.24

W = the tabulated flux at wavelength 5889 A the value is 5.919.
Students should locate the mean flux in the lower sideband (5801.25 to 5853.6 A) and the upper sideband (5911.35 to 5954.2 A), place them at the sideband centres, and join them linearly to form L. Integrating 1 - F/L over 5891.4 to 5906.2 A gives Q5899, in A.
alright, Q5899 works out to 2.3 A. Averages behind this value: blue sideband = 7.45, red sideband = 7.1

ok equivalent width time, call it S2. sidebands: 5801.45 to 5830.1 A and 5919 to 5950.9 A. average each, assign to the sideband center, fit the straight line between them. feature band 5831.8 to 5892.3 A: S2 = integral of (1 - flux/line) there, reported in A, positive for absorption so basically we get 2.9 A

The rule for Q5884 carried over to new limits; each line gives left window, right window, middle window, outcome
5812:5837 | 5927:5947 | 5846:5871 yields 0.7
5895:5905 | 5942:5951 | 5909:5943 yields -1.0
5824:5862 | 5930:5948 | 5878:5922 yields 3.8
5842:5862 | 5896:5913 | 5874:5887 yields 0.5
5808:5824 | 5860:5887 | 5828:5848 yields 0.2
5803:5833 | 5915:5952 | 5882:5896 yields 2.2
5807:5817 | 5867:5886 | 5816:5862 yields 0.1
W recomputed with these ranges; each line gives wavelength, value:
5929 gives 6.447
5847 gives 7.822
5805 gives 7.231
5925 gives 7.09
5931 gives 6.761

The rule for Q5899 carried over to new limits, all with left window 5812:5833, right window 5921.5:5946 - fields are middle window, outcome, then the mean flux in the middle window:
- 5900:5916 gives 0.21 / 7.12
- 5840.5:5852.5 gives 0.21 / 7.37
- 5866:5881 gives 0.10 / 7.33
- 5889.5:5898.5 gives 1.69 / 5.91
